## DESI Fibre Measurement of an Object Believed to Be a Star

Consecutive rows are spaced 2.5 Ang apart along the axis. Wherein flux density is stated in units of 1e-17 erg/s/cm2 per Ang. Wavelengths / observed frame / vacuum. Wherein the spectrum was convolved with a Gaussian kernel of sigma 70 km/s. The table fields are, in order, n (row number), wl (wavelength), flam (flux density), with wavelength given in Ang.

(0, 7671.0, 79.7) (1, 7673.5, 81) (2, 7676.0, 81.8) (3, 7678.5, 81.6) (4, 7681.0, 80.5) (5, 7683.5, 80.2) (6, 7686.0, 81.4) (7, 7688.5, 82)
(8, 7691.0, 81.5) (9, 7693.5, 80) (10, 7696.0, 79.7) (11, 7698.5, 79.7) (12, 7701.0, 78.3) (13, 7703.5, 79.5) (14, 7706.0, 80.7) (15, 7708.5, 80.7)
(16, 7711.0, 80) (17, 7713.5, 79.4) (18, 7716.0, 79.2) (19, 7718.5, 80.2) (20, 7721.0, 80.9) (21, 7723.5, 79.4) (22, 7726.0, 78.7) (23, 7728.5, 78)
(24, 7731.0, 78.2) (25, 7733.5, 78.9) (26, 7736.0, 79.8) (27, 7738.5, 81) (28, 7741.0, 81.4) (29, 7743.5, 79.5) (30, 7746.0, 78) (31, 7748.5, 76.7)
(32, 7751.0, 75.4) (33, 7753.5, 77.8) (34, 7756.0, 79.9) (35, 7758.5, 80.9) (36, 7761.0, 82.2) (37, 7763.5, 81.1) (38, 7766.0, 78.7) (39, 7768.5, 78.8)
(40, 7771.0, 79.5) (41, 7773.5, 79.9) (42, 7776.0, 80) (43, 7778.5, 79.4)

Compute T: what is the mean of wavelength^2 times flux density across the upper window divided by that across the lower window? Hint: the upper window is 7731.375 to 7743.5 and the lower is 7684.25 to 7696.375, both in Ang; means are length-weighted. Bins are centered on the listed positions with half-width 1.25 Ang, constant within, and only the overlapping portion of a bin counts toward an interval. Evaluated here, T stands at 1.00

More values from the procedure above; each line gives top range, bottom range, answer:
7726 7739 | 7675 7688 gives 0.99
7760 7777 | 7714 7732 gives 1.02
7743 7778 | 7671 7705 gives 1.00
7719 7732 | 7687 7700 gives 0.99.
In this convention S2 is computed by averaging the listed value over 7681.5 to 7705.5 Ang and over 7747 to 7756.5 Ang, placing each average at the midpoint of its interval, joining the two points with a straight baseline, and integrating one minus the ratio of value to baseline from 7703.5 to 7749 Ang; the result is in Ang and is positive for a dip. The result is -0.5 Ang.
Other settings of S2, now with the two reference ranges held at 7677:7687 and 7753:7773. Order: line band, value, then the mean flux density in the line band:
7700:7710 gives 0.1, 79.8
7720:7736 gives 0.3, 79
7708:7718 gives 0.1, 79.8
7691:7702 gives 0.1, 79.7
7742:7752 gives 0.3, 77.5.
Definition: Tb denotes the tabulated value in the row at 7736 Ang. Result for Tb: 79.8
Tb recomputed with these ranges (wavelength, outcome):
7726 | 78.7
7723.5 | 79.4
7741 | 81.4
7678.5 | 81.6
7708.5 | 80.7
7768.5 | 78.8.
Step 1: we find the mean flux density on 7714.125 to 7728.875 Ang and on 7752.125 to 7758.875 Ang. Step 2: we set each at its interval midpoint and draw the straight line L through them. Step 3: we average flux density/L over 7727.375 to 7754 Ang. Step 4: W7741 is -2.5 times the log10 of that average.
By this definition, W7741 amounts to 0.01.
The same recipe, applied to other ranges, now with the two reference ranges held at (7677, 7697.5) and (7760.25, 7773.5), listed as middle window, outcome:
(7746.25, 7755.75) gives 0.042 mag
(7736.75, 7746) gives 0.000 mag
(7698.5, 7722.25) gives 0.010 mag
